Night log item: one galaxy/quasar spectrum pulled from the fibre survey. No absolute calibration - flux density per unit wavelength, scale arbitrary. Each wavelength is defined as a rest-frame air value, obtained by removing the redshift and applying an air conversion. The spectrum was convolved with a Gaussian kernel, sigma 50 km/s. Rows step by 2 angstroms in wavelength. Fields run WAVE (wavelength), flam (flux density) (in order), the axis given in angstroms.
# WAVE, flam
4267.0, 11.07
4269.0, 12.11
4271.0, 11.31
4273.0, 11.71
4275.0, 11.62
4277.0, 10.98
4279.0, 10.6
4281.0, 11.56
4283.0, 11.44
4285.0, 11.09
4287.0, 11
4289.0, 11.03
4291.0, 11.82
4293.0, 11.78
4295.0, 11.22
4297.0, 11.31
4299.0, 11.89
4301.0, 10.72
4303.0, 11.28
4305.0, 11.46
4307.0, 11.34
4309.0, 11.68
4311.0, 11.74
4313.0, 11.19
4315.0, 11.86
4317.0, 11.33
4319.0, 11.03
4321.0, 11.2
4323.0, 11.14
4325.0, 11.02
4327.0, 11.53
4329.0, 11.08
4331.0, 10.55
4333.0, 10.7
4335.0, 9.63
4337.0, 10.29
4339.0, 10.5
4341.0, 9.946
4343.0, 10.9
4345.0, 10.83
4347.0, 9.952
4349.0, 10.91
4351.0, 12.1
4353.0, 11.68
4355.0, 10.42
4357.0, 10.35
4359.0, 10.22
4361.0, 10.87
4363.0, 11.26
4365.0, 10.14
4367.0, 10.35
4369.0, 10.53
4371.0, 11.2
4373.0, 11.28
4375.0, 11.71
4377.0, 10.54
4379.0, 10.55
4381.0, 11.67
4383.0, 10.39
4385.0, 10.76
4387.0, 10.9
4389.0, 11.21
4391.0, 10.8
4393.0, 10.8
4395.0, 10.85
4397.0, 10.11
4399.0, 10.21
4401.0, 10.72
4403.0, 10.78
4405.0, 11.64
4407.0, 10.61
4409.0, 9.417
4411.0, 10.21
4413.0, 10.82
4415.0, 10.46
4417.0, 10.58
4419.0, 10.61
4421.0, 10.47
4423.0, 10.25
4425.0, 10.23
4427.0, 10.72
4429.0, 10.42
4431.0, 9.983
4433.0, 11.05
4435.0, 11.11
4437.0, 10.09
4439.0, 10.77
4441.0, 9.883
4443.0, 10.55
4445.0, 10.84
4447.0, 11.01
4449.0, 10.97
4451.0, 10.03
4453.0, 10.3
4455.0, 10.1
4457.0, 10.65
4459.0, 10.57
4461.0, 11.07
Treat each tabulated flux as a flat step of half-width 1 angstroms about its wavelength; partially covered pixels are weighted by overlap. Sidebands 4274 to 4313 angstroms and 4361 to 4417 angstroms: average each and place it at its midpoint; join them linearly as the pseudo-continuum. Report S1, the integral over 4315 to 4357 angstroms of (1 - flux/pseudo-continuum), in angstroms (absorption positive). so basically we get 0.8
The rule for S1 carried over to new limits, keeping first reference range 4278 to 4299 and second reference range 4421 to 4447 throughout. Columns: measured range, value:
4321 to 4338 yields 0.5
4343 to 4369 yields 0.4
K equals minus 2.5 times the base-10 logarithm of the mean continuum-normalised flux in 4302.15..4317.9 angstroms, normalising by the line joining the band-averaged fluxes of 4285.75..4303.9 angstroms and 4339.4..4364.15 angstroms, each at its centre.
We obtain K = -0.03 mag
